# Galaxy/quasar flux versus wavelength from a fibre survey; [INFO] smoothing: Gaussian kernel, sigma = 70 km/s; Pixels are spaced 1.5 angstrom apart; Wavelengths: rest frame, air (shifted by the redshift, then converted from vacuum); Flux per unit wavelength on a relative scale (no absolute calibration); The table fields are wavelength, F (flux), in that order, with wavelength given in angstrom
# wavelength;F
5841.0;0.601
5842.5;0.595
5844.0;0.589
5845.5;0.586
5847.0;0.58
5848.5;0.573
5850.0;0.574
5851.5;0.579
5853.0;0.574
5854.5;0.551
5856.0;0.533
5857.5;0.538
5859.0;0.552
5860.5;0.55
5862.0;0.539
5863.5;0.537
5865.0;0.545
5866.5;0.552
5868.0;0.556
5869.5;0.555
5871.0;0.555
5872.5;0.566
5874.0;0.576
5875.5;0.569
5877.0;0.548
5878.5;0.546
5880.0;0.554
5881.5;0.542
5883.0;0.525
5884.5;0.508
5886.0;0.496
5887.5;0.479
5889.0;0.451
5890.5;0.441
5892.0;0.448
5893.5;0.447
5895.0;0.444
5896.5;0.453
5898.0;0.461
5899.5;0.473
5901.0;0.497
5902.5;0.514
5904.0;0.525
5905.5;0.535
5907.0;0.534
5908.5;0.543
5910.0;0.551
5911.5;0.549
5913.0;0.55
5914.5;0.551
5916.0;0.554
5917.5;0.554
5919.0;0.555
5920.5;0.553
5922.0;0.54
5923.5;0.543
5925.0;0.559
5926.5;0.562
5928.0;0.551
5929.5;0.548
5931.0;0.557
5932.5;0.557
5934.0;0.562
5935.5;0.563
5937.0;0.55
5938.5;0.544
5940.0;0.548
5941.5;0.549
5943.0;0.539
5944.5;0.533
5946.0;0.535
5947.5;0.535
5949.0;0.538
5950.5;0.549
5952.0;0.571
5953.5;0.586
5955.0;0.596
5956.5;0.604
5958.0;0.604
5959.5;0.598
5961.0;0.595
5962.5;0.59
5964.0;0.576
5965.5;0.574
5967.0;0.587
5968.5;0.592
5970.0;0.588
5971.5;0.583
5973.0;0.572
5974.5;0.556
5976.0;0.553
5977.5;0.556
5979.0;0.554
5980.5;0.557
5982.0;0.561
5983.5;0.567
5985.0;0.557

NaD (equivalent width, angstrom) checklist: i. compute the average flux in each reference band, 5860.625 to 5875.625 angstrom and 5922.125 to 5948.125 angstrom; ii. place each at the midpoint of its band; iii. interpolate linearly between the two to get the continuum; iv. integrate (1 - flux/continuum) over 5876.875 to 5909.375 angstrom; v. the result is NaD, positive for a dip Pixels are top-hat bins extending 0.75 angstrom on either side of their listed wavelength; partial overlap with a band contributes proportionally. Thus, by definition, 3.2 angstrom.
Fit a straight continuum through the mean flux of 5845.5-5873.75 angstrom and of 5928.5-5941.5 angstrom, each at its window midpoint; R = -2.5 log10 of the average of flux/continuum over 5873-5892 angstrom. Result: 0.08 mag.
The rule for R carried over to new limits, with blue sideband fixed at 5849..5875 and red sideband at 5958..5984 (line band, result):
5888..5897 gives 0.24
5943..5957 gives 0.02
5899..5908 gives 0.10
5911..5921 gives 0.02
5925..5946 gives 0.03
